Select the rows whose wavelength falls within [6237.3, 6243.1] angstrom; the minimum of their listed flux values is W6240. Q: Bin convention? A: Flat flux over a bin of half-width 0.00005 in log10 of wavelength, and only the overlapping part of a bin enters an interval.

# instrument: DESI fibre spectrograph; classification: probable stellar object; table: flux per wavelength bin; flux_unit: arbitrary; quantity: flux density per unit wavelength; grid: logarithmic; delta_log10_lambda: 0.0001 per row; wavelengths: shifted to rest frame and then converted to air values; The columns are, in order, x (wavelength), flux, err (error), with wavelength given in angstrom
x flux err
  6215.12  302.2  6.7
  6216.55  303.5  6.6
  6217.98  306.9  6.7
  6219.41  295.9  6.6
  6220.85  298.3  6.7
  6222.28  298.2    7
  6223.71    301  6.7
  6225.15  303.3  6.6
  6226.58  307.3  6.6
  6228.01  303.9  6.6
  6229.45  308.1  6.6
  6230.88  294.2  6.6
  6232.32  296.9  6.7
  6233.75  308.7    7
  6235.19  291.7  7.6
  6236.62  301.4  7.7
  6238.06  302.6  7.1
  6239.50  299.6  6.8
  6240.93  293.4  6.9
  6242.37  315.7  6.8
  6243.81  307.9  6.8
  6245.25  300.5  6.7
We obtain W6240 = 293.4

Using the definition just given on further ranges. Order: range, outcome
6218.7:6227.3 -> 295.9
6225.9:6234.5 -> 294.2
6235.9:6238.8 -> 301.4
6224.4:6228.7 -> 303.3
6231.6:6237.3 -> 291.7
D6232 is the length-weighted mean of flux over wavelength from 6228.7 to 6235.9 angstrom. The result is 300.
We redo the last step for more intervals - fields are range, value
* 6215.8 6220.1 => 302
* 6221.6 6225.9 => 301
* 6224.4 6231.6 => 303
